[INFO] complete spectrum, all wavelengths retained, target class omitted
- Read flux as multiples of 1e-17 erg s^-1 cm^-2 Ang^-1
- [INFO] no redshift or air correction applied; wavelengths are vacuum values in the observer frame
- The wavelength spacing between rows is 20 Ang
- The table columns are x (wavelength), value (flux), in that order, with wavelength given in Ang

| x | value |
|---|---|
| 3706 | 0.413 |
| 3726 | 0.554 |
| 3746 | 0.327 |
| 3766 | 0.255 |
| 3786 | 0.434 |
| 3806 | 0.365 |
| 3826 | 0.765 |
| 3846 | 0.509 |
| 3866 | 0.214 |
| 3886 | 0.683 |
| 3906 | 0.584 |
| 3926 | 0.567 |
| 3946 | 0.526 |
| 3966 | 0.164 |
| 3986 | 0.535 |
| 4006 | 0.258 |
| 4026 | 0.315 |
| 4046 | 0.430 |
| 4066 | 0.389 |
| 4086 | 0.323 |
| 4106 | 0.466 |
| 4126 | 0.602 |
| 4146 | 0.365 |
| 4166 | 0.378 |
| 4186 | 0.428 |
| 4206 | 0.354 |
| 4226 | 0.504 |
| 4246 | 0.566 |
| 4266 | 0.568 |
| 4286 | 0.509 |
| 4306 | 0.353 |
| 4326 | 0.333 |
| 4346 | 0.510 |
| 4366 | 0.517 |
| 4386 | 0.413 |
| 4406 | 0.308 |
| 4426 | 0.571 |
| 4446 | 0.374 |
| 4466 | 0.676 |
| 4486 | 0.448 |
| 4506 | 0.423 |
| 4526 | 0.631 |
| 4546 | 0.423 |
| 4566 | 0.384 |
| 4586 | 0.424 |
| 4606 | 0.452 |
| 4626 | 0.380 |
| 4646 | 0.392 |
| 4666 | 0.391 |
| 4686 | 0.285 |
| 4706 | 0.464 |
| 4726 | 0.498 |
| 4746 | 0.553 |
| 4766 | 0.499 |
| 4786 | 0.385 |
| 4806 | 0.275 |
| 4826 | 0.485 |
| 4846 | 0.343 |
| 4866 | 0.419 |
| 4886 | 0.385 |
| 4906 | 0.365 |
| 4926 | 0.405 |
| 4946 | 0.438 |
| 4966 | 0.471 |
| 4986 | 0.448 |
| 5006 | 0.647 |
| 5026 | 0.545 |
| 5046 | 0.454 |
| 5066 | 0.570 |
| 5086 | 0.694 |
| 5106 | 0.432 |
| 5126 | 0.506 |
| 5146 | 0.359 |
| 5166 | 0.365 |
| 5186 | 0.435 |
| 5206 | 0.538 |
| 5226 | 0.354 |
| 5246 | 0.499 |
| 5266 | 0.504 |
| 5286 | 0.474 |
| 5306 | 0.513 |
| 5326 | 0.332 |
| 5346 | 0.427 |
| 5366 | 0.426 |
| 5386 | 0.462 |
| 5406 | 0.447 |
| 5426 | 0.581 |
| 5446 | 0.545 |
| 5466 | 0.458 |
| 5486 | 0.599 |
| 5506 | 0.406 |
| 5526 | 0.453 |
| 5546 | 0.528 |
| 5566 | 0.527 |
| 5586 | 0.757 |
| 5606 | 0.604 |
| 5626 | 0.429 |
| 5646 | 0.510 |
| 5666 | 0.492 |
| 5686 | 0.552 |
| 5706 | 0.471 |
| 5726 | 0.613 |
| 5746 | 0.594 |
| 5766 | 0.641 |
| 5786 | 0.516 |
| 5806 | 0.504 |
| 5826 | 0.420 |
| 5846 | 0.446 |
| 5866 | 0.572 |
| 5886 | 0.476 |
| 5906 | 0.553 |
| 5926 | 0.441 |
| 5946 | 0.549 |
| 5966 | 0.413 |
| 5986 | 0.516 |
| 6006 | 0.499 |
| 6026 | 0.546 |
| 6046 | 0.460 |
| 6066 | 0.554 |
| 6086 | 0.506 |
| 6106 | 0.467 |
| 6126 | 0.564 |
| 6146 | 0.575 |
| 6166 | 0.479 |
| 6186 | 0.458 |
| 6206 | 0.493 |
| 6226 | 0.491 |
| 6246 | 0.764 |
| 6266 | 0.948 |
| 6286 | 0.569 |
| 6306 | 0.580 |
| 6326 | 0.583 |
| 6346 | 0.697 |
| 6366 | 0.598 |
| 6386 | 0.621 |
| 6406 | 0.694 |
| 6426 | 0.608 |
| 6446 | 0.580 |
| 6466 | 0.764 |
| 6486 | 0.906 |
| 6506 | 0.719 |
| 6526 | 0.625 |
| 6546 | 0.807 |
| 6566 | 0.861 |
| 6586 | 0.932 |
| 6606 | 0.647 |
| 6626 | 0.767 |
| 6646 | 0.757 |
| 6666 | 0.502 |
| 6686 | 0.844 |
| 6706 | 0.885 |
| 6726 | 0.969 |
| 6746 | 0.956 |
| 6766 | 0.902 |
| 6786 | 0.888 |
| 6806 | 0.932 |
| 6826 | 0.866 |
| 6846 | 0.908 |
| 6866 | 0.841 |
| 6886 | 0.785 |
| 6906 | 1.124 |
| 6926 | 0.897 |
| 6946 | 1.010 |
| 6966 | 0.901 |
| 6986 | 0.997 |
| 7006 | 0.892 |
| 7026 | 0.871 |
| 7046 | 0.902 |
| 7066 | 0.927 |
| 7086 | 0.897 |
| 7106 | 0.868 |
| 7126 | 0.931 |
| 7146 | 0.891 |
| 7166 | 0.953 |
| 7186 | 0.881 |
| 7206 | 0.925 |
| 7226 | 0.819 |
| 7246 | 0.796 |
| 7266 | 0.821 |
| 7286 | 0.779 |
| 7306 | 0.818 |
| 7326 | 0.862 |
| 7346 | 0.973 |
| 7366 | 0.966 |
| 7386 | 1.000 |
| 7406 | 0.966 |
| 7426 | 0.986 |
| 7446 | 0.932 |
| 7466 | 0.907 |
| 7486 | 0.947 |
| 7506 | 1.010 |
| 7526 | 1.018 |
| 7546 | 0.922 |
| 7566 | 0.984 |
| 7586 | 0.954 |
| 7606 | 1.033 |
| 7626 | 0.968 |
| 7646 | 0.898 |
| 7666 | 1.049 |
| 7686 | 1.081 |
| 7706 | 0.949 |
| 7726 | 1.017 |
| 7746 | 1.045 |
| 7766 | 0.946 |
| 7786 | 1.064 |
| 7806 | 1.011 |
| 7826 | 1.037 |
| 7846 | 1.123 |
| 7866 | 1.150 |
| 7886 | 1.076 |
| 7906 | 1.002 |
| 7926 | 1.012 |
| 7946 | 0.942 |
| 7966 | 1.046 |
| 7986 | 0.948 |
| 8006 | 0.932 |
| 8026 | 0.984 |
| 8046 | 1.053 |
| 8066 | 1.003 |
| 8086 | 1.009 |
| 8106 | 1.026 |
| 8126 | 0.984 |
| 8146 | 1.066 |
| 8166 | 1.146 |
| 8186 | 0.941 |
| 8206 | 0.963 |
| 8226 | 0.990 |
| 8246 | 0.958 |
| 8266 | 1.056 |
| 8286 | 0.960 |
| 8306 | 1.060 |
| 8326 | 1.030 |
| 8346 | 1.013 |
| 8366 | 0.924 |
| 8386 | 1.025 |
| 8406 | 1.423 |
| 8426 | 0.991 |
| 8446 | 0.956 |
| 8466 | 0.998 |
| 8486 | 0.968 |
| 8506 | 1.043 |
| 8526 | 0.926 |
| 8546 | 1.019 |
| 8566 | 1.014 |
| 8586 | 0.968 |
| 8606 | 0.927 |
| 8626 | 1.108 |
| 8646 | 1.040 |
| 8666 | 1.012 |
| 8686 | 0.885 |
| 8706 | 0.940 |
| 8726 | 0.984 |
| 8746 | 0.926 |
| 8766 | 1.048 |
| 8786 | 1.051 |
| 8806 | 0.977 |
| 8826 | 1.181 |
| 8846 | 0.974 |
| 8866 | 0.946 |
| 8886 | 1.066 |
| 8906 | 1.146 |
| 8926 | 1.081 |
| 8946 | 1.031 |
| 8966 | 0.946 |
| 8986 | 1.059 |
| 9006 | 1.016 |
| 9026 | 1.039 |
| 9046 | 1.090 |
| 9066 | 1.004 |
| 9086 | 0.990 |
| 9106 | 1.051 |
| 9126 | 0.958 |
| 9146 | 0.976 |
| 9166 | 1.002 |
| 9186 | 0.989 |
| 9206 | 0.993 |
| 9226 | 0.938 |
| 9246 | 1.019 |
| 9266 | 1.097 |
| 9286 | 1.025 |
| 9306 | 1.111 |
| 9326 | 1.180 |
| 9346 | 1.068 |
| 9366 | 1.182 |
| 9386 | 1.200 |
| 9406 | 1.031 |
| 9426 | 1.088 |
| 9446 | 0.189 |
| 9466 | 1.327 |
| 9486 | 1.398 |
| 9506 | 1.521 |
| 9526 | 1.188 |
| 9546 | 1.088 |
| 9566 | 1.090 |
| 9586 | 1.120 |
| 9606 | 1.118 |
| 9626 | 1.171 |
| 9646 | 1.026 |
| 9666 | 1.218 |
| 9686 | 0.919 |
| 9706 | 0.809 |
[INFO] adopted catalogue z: 0.68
